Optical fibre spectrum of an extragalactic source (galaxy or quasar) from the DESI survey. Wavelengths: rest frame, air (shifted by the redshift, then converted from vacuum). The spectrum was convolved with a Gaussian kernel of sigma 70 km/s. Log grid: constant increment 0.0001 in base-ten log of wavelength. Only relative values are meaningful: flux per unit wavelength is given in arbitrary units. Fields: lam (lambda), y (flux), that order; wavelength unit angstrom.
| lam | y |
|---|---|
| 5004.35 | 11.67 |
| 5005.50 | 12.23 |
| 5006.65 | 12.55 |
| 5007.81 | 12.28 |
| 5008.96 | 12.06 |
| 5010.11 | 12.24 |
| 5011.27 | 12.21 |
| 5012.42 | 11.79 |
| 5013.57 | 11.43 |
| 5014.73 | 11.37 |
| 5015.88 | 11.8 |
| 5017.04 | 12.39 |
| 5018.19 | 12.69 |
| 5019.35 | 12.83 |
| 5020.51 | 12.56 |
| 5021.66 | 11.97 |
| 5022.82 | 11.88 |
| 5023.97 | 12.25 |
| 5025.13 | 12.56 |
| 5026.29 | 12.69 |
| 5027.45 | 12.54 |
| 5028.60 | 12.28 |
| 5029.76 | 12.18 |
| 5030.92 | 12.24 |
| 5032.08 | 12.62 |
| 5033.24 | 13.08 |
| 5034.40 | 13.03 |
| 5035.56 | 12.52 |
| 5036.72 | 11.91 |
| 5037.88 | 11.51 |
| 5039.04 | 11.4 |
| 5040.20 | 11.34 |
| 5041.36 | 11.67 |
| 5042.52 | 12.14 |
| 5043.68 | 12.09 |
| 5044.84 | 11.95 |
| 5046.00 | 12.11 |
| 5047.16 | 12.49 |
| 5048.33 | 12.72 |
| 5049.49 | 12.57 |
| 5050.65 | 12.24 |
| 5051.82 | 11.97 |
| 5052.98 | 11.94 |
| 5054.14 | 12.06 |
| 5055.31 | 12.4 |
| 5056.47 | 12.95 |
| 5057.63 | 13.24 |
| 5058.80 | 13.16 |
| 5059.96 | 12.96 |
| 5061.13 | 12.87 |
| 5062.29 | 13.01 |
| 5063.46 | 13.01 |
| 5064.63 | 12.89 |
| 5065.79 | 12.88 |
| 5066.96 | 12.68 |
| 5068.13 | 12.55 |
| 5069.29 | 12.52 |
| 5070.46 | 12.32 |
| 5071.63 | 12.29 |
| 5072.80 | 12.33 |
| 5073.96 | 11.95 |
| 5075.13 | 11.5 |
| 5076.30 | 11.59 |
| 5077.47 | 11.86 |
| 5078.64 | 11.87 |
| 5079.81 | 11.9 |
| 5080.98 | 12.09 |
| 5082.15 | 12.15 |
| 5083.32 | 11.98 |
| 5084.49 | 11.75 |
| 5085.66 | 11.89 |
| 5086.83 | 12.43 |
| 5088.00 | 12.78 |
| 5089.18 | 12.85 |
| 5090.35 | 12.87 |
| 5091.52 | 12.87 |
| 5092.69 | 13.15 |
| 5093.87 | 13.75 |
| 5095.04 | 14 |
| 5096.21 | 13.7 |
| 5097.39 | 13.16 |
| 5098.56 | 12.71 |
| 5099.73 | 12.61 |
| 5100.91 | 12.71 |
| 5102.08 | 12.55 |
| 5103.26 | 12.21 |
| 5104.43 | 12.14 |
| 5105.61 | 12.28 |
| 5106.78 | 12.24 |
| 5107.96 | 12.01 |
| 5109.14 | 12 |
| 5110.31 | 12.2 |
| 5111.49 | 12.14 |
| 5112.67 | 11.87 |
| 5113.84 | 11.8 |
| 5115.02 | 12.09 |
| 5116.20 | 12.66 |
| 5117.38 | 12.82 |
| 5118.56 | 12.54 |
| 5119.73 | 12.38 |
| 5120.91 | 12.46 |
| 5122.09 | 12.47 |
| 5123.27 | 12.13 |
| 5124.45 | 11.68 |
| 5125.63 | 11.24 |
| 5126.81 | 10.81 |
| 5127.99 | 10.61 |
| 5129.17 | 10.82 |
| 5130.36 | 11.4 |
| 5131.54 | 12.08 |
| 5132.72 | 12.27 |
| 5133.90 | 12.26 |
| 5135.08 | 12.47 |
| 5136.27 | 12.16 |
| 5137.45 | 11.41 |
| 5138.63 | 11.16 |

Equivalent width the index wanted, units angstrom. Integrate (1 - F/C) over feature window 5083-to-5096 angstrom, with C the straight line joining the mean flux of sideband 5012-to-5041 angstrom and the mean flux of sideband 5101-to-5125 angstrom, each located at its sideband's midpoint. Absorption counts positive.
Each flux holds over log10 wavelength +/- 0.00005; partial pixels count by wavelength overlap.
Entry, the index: -0.6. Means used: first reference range 12.2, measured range 12.8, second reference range 12.2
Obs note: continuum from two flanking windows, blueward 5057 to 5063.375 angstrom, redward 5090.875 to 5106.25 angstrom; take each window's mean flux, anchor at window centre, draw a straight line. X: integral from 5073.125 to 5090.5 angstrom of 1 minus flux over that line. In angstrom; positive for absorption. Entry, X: 1.2 angstrom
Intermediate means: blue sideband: 13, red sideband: 12.9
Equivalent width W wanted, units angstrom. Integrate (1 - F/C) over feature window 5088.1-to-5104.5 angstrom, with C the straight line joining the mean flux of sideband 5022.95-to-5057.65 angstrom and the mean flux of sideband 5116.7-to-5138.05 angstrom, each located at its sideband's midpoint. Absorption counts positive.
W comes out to -1.3 angstrom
